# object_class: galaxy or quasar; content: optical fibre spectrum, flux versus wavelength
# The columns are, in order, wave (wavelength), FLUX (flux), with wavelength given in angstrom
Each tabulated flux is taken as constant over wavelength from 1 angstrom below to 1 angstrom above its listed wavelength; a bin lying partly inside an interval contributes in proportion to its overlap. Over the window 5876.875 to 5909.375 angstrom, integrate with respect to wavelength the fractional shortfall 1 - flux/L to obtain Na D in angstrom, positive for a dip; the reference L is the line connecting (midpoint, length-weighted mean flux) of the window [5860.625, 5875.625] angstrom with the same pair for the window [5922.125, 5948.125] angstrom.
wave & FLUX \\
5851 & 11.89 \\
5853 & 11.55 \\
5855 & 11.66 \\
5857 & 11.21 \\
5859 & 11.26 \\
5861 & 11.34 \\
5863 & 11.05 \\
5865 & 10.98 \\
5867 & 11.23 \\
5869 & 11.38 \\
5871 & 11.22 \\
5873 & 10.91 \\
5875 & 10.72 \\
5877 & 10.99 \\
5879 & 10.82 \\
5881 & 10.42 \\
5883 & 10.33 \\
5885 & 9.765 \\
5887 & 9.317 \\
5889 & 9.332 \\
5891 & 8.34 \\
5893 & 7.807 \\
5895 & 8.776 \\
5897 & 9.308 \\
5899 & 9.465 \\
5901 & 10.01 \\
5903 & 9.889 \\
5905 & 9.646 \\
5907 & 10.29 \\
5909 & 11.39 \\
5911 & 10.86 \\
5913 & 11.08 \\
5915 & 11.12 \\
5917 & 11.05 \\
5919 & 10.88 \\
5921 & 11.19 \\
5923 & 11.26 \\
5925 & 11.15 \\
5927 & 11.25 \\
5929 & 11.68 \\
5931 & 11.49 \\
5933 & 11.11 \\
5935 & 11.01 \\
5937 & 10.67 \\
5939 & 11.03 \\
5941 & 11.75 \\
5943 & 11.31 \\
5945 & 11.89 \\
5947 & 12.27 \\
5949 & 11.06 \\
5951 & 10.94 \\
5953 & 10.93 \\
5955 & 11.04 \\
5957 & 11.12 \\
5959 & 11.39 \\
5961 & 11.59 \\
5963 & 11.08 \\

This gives 4.38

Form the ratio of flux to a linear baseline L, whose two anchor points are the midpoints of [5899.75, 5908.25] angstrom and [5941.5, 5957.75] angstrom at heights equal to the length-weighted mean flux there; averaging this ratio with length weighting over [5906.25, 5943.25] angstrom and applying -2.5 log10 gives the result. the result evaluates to -0.05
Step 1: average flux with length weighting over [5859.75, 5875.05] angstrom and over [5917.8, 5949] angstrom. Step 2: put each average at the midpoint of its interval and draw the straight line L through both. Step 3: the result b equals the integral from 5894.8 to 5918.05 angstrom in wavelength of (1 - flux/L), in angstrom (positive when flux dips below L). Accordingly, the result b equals 2.0 angstrom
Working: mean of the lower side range 11.1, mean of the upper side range 11.3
